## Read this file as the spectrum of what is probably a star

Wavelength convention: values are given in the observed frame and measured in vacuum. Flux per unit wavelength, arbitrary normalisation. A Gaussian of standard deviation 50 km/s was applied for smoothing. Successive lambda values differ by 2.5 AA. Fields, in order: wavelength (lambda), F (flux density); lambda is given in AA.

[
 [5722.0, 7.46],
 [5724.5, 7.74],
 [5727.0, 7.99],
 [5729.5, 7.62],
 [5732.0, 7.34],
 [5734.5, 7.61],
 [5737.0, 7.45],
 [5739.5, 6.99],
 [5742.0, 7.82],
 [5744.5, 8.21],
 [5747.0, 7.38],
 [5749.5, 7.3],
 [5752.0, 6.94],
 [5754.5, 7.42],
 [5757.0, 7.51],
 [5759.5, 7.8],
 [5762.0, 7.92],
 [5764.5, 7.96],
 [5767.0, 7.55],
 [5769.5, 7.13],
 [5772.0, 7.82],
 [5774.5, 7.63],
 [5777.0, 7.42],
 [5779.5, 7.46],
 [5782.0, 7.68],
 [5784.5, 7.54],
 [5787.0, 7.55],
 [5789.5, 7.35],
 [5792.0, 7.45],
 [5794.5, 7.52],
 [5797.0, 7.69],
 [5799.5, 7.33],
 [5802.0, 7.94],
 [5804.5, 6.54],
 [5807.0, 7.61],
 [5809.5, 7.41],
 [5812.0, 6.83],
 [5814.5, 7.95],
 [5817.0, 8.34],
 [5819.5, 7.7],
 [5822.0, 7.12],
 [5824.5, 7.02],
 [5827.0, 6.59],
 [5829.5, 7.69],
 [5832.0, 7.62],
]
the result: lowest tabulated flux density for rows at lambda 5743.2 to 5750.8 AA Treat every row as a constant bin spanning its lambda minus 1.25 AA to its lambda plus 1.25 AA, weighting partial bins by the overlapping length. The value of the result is 7.3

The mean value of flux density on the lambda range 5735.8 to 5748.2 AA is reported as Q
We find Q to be 7.57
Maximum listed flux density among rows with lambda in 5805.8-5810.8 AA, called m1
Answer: 7.61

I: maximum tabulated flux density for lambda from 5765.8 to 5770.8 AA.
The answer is 7.55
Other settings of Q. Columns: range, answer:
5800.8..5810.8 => 7.37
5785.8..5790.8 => 7.45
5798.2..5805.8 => 7.28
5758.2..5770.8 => 7.67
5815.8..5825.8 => 7.54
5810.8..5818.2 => 7.71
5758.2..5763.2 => 7.86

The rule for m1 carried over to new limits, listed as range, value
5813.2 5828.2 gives 8.34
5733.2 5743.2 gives 7.82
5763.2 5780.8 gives 7.96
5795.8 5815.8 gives 7.95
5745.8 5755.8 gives 7.42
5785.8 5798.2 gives 7.69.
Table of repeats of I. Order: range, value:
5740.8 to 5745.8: 8.21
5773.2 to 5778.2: 7.63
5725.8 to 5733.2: 7.99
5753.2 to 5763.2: 7.92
